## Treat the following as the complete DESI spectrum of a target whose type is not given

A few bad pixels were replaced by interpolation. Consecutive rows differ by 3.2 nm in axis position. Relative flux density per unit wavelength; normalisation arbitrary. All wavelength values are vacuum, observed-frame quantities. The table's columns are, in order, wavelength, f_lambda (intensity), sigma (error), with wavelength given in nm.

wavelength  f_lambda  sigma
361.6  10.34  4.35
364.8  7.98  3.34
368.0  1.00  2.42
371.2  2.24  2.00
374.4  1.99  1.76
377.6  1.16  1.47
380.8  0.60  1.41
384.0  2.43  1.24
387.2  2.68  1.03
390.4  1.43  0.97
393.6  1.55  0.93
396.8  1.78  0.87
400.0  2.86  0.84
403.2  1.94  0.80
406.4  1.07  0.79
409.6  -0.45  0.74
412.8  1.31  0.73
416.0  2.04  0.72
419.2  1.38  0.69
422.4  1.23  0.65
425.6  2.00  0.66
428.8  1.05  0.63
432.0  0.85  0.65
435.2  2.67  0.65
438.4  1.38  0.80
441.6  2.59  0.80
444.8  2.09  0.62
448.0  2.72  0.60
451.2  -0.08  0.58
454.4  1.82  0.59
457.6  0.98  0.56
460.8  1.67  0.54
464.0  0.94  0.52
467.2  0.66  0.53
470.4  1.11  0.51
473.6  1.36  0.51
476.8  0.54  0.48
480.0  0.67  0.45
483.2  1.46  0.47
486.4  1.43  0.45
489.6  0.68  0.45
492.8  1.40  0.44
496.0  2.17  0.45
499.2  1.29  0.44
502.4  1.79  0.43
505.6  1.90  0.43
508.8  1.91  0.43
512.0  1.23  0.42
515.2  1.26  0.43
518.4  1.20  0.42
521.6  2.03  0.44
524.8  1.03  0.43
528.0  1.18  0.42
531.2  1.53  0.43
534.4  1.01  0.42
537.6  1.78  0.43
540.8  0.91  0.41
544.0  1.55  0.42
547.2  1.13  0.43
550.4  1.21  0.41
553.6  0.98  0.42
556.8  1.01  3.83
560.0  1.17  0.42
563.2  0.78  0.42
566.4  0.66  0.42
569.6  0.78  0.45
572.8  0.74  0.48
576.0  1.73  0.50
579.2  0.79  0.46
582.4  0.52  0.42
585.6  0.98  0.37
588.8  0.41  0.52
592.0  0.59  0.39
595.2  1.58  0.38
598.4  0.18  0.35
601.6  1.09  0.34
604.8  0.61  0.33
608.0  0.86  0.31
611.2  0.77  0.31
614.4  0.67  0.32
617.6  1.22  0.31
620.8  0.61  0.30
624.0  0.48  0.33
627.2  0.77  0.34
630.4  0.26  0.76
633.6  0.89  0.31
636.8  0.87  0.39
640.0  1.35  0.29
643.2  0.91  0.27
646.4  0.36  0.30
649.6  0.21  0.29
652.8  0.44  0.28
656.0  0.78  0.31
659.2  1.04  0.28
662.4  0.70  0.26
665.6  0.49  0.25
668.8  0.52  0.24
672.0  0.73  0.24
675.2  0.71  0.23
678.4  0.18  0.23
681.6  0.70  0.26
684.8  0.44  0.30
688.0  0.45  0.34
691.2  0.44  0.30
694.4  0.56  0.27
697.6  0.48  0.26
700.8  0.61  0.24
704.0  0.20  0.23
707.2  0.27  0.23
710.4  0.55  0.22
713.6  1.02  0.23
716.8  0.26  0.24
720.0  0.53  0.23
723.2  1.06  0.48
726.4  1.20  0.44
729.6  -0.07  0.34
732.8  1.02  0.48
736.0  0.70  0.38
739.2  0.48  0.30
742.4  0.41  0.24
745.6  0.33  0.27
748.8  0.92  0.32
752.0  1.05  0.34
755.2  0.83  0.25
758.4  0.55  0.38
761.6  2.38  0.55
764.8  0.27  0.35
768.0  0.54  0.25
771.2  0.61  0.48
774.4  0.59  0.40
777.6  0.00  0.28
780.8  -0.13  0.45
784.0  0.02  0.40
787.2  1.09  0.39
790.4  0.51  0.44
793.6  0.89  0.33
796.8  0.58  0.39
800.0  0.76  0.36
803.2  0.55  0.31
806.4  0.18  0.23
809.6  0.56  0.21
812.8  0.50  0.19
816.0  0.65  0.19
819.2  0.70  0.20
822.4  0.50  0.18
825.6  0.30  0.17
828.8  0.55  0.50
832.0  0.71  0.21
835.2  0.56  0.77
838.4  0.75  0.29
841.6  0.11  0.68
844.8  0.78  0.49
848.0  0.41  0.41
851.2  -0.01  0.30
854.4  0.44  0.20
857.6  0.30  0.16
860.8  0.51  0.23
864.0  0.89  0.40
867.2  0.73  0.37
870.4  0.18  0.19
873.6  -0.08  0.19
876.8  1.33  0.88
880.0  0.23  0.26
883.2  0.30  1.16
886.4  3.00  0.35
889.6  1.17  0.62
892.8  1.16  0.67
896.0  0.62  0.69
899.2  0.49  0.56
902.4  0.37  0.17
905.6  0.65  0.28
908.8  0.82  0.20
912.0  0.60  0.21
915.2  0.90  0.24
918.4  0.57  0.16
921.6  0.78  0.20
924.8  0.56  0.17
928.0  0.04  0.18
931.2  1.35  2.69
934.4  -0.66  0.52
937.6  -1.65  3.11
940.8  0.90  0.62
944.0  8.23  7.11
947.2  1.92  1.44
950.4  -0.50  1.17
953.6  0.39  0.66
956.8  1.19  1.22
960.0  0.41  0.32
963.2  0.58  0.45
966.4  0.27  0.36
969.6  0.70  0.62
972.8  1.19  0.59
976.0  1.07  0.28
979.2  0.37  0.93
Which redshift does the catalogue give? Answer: 1.380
